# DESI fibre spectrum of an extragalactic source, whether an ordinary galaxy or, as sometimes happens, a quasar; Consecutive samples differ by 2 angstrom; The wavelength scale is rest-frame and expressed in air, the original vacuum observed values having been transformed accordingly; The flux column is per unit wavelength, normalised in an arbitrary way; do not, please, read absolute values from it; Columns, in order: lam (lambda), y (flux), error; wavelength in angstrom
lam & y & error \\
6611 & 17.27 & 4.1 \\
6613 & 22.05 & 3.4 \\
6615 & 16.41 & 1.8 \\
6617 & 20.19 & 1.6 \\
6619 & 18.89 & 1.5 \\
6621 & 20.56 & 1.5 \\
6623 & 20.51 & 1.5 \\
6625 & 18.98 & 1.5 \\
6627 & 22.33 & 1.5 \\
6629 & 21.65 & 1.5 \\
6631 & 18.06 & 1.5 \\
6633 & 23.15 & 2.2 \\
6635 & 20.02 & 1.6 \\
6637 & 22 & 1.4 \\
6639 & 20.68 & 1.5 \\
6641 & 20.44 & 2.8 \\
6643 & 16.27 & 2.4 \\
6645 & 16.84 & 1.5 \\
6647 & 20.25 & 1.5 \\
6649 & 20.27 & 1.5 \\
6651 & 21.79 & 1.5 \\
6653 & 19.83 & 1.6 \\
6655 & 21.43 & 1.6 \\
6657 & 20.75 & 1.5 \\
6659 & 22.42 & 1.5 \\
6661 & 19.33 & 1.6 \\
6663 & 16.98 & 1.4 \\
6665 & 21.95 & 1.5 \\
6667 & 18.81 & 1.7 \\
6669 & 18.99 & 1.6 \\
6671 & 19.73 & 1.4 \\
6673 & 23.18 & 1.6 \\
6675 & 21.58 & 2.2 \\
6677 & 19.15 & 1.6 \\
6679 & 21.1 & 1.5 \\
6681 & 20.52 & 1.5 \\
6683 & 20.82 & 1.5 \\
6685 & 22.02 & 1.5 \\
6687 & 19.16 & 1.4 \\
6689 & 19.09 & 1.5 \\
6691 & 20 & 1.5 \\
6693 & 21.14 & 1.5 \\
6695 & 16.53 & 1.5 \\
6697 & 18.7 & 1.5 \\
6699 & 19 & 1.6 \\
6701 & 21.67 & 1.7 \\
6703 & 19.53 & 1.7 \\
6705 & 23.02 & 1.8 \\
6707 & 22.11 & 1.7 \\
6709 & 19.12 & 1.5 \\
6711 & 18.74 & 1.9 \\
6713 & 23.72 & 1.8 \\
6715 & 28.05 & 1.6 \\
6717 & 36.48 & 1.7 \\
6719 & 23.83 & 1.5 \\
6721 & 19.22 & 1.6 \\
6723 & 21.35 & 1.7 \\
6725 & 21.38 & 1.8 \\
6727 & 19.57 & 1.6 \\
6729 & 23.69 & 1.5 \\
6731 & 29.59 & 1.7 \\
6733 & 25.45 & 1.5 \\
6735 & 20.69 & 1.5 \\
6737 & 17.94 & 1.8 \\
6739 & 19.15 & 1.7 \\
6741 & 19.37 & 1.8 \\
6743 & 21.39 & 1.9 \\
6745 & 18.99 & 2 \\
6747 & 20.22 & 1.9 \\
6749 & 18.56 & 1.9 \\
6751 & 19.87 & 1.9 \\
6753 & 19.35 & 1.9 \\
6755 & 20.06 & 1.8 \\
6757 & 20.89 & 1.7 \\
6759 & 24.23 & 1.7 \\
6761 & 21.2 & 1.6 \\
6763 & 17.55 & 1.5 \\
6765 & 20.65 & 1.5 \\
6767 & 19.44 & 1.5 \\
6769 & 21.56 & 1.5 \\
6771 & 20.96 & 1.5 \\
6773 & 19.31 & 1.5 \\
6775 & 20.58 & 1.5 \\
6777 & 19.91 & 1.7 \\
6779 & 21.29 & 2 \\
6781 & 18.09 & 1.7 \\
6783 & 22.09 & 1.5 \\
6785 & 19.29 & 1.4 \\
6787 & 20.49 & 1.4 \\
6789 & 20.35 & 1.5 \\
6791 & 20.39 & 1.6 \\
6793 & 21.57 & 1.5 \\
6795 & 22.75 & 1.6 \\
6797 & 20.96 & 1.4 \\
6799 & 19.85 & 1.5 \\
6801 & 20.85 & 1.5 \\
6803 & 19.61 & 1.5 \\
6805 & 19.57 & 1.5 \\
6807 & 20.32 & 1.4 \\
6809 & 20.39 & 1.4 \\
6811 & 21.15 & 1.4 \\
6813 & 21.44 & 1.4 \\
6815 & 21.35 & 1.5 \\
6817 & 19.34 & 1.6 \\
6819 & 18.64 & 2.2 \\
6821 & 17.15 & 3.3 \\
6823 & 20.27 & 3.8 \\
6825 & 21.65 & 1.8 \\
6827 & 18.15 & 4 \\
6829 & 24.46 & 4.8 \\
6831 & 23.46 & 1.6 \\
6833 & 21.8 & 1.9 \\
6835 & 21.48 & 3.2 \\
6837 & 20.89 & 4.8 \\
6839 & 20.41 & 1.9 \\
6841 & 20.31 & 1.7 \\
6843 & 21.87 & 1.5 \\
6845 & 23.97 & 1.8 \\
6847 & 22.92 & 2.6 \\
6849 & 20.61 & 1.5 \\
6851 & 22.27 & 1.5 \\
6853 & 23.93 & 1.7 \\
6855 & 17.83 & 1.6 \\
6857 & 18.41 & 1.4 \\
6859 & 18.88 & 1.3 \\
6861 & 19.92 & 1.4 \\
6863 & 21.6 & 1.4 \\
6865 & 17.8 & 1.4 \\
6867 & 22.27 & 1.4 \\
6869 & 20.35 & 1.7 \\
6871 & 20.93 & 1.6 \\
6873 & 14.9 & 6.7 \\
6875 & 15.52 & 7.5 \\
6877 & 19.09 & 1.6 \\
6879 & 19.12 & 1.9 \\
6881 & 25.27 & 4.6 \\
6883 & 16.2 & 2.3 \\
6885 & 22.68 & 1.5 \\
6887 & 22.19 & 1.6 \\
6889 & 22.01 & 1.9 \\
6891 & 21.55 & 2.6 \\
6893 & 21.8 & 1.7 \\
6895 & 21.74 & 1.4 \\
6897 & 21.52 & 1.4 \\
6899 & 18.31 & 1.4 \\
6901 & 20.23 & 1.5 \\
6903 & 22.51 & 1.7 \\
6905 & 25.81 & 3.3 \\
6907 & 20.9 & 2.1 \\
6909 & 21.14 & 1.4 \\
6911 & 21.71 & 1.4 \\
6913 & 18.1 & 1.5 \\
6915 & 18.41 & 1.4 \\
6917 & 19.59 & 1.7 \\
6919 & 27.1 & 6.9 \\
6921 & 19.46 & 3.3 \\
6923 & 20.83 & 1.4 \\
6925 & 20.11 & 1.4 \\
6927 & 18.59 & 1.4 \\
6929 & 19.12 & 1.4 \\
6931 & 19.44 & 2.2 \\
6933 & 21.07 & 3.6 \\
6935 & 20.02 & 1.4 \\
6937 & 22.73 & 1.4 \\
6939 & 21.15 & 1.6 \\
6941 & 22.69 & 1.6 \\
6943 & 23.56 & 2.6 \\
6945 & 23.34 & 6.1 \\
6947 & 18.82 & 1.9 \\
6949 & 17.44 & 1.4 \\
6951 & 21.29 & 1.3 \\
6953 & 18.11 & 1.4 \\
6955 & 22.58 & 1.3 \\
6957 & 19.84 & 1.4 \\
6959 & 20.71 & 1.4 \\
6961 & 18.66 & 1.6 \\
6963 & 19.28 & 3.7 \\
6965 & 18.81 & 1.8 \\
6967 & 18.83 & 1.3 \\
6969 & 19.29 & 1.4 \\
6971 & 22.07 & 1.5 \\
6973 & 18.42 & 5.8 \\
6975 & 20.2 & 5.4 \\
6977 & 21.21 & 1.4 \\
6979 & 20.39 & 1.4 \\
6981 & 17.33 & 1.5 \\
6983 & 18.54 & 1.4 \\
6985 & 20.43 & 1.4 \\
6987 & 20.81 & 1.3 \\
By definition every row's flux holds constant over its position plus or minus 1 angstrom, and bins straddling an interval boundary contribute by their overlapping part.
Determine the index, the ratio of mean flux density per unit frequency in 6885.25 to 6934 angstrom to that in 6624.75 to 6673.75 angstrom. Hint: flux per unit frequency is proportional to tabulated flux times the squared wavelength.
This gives 1.12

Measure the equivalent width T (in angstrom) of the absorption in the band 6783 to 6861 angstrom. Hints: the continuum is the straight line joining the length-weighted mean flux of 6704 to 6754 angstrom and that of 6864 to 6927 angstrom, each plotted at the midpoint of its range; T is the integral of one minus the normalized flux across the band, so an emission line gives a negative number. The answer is 1.7 angstrom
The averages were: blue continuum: 22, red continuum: 20.6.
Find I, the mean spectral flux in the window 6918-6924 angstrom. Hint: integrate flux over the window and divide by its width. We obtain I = 22.5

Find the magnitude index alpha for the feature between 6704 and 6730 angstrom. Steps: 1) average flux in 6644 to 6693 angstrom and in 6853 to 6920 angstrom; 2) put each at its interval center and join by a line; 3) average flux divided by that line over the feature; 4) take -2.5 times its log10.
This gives -0.14 mag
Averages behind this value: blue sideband 20.3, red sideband 20.5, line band 23.1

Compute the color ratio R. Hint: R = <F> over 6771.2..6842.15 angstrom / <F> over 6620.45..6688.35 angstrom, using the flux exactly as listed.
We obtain 1.01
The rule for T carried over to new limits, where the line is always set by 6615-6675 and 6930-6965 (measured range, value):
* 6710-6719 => -2.7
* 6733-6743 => 0.1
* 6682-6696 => 0.3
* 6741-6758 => 0.4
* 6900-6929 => -0.6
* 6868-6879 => 1.2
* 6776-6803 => -0.3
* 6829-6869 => -1.4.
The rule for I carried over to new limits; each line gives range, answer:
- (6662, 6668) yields 19.2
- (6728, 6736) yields 24.9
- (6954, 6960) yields 21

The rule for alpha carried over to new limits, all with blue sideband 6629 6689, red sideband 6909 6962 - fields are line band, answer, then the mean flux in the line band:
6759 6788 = 0.00 mag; 20.3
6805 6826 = 0.02 mag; 20.1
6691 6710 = 0.01 mag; 20.1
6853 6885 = 0.06 mag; 19.5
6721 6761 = -0.04 mag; 21.1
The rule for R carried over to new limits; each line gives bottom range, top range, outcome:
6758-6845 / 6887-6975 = 1.00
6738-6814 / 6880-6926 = 1.04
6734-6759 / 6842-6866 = 1.05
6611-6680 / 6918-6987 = 1.01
